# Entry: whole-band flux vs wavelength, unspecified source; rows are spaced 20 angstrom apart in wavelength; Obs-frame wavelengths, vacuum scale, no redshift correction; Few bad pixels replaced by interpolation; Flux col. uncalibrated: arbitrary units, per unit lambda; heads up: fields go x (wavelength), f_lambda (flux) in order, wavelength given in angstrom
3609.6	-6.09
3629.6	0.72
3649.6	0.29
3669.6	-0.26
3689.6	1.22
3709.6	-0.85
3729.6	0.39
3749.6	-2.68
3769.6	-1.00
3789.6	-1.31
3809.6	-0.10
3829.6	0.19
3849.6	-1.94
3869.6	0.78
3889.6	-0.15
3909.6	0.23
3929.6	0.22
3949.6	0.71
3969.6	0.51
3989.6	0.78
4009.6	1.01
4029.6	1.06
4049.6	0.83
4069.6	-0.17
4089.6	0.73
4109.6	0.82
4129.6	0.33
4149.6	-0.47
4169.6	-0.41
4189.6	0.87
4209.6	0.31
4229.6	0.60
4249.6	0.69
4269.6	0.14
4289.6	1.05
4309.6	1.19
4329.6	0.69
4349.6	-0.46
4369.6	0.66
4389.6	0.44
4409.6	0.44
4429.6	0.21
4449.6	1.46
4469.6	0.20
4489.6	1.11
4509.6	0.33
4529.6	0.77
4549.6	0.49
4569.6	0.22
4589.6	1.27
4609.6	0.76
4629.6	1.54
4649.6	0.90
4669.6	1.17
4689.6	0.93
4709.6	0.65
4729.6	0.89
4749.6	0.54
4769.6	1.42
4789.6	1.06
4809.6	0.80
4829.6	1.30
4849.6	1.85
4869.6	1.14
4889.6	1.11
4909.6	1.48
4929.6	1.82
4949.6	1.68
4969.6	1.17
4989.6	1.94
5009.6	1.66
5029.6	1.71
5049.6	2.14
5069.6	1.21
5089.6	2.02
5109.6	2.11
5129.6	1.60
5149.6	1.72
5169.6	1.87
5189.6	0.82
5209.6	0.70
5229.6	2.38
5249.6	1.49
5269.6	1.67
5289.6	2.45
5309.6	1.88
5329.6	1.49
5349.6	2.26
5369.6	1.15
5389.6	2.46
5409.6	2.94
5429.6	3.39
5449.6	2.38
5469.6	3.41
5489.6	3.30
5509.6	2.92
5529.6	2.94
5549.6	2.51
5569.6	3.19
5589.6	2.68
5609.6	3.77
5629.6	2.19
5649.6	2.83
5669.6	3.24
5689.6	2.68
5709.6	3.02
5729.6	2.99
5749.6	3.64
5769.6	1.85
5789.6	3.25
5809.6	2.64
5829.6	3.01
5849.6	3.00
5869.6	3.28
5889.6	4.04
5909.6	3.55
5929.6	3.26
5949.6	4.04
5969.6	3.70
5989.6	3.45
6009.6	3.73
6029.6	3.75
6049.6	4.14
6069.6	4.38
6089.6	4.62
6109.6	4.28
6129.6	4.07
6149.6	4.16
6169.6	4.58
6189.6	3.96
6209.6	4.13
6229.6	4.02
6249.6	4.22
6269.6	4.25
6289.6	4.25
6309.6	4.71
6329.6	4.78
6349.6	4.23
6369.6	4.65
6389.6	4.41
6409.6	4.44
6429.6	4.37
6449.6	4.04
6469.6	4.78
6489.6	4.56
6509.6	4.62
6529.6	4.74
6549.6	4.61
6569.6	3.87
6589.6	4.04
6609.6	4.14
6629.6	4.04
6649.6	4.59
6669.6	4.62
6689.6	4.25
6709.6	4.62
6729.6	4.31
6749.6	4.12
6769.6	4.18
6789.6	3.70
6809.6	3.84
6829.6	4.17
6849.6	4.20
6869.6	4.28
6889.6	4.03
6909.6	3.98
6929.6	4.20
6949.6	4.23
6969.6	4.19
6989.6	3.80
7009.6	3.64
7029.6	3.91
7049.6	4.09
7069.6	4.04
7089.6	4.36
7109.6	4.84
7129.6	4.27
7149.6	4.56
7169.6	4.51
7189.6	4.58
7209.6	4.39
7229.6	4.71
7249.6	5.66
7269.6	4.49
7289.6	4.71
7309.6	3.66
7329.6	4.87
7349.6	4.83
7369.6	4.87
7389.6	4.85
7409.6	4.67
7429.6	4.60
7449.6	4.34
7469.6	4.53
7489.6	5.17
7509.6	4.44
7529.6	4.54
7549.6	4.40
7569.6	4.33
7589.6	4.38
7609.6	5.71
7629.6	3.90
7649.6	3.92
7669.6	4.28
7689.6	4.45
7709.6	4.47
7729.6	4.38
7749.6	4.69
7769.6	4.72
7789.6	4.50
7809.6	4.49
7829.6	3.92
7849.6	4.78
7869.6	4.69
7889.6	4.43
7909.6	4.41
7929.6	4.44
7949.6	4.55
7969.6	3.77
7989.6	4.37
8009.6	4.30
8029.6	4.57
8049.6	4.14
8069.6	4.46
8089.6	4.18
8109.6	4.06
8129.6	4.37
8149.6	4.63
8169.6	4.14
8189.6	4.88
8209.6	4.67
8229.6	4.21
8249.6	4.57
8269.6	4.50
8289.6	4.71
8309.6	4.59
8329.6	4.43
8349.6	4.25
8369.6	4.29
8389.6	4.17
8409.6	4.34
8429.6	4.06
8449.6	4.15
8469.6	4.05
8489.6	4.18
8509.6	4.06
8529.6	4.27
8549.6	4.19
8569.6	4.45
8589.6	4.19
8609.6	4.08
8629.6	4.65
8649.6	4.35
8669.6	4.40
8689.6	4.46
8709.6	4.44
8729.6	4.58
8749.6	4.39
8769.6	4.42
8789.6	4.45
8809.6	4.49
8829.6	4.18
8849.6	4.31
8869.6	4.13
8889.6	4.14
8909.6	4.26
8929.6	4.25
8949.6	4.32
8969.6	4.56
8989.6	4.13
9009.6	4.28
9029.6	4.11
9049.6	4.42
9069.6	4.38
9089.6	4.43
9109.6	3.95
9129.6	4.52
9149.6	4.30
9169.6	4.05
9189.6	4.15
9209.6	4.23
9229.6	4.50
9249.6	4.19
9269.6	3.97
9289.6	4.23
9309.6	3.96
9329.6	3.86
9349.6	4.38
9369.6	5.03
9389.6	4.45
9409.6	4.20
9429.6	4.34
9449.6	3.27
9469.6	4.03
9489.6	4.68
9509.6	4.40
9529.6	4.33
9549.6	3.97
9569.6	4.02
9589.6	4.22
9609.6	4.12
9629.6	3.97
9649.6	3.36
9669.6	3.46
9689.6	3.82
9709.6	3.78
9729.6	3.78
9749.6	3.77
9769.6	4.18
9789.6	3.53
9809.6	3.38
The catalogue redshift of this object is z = 0.35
